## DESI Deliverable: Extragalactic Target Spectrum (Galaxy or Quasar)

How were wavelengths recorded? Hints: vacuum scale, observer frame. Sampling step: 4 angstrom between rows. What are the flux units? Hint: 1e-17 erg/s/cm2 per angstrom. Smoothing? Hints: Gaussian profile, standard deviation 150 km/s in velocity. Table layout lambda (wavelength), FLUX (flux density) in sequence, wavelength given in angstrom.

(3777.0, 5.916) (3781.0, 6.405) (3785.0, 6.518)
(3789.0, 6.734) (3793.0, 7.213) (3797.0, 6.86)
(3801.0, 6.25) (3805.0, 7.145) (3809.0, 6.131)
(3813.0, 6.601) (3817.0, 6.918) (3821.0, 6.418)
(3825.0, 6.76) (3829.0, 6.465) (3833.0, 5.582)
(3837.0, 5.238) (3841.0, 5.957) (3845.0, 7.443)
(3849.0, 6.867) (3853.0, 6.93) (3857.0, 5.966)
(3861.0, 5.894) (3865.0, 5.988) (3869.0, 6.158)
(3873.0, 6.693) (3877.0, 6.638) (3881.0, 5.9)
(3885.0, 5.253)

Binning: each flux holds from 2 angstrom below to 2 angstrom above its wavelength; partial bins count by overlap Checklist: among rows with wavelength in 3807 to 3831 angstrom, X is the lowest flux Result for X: 6.131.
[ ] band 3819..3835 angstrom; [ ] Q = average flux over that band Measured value 6.31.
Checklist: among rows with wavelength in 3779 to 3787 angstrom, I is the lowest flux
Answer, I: 6.405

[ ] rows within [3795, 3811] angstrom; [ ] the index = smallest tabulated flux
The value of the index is 6.131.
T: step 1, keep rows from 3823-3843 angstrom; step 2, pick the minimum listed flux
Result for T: 5.238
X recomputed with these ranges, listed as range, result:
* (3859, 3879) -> 5.894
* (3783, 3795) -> 6.518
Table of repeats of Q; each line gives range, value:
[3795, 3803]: 6.55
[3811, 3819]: 6.76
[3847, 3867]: 6.33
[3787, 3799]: 6.94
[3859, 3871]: 6.01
